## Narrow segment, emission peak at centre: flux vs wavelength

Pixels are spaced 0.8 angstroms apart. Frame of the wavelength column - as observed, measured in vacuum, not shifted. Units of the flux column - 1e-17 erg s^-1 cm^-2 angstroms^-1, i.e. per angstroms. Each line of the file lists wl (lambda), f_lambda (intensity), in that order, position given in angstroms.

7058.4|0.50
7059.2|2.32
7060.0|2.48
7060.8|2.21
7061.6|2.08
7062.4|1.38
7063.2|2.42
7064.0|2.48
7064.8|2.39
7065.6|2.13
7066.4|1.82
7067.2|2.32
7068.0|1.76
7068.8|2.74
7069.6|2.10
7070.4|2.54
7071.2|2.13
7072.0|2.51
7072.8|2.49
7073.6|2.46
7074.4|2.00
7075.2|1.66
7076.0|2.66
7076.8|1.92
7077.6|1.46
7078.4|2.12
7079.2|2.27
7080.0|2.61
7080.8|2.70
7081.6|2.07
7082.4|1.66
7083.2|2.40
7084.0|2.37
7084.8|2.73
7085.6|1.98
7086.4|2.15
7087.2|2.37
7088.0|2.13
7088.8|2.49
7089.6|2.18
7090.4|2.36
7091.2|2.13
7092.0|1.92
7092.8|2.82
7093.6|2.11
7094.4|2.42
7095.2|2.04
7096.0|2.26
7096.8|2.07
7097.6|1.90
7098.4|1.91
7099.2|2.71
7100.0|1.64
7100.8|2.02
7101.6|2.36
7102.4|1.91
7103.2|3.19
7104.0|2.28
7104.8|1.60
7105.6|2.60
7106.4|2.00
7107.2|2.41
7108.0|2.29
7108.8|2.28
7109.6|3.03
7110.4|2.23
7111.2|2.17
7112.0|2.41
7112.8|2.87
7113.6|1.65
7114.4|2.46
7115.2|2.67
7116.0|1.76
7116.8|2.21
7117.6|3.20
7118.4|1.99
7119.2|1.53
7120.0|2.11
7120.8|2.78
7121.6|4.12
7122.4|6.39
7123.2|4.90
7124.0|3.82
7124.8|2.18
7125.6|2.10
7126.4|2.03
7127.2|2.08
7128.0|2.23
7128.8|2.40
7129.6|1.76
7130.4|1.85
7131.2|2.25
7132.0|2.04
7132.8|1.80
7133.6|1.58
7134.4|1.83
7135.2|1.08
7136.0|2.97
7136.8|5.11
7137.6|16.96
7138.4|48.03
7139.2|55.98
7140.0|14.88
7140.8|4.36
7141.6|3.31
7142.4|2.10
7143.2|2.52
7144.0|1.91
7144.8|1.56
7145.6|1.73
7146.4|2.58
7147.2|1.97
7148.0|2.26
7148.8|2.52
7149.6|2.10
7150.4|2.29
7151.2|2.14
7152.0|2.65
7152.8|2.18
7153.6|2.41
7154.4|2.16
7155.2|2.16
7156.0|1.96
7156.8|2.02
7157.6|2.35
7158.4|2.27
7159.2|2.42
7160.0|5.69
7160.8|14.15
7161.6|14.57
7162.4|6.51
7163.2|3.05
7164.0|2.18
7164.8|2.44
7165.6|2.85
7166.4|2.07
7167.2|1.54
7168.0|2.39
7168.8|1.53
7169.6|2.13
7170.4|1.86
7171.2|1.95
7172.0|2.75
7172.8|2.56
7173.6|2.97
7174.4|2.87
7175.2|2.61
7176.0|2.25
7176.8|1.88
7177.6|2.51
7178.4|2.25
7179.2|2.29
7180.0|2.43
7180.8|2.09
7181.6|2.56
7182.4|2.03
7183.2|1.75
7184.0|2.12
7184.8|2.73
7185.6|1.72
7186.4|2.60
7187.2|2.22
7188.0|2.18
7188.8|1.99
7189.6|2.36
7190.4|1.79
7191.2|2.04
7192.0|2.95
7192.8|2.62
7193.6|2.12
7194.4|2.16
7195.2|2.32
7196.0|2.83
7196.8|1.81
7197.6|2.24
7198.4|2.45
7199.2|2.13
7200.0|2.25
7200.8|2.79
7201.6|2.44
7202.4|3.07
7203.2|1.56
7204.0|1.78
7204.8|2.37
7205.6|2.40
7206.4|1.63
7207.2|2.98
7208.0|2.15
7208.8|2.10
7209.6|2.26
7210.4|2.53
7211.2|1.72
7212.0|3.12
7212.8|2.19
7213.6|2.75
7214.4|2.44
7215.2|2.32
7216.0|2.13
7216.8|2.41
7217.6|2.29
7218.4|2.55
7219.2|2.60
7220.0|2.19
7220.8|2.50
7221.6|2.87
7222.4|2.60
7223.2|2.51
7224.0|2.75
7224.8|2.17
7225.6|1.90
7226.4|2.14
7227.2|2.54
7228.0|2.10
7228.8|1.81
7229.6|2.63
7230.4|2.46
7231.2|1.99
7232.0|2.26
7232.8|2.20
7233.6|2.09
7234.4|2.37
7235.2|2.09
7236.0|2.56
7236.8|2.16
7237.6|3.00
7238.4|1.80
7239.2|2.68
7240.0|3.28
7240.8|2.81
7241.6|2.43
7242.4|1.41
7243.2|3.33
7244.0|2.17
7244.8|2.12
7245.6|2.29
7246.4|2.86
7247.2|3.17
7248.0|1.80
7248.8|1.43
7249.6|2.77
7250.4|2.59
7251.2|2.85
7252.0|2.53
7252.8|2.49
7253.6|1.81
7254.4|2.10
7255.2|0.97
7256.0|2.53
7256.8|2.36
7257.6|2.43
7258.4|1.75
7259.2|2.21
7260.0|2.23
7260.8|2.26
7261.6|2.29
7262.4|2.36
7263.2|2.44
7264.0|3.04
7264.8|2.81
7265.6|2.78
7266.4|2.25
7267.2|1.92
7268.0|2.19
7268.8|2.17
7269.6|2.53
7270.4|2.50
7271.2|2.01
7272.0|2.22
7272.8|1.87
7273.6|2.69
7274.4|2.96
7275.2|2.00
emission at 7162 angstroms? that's [N II]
